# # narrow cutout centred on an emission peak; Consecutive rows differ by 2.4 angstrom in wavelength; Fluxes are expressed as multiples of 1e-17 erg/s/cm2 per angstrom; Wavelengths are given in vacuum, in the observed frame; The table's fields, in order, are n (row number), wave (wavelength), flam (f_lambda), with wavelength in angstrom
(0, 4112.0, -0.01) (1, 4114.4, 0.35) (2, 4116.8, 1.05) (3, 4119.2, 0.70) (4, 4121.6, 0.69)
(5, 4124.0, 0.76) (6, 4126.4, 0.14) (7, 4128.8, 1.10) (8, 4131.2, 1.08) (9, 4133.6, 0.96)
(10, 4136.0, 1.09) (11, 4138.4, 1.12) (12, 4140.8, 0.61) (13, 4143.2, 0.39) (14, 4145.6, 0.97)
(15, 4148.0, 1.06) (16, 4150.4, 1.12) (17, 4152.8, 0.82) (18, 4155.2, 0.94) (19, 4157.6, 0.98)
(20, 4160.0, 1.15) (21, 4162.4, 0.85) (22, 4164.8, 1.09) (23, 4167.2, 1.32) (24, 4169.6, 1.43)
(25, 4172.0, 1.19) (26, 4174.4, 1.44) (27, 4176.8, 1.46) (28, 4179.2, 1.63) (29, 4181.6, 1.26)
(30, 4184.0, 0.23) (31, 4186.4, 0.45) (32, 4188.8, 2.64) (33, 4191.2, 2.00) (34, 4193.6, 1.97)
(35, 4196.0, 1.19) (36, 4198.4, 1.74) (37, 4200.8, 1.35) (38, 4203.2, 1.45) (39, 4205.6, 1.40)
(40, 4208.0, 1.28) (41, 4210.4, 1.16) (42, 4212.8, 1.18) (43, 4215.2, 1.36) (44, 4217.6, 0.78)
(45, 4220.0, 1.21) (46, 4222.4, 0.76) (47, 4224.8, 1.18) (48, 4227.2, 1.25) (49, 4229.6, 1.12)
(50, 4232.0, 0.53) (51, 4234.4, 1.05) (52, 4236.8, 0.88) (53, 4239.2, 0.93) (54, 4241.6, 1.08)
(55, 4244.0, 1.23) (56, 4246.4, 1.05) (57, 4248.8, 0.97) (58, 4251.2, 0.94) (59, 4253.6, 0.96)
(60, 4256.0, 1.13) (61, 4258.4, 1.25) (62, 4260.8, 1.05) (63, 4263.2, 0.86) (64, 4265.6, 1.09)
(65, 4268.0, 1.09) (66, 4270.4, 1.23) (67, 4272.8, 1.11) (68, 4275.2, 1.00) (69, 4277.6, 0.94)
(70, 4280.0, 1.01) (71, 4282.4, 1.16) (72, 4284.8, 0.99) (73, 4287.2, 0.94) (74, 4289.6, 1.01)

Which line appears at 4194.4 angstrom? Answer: Ly-alpha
